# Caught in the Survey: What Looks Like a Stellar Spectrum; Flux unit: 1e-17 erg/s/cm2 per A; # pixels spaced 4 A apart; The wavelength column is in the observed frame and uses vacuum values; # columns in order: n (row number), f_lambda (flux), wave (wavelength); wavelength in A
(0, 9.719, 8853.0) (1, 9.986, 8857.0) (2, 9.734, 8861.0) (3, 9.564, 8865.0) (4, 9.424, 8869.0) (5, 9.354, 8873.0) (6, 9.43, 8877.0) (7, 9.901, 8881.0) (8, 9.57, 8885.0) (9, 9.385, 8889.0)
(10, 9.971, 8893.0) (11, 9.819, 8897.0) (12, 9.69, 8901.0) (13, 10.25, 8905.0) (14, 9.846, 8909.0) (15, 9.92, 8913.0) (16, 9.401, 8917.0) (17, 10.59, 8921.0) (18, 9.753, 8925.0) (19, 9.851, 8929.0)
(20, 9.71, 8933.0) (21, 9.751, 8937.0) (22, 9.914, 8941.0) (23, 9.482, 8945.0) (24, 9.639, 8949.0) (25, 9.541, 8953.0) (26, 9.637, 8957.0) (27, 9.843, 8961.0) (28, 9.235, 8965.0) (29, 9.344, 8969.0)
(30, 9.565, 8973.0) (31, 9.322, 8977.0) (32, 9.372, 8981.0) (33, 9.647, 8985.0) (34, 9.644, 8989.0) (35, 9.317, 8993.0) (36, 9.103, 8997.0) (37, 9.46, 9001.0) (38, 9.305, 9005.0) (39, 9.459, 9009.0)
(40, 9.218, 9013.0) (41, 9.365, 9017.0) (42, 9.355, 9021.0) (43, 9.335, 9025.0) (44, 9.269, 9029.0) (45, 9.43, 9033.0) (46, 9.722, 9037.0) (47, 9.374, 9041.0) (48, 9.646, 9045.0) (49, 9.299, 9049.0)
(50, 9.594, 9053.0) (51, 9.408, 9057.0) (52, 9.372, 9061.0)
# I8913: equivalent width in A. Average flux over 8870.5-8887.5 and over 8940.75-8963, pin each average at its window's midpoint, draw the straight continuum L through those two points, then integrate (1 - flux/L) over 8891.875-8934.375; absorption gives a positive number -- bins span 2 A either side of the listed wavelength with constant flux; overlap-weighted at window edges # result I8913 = -1.3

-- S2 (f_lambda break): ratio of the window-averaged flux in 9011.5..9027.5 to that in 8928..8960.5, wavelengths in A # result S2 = 0.96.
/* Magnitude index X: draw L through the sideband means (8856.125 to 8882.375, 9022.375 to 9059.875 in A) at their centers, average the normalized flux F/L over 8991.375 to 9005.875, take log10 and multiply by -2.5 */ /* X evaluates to 0.02 mag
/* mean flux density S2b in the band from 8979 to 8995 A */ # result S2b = 9.49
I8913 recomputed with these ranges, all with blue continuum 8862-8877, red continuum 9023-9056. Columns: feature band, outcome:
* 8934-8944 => -0.3 A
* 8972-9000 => 0.1 A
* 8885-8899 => -0.4 A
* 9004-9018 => 0.2 A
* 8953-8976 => -0.1 A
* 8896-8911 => -0.7 A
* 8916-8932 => -0.8 A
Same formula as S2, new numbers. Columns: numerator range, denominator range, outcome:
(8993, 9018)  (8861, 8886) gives 0.98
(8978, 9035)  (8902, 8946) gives 0.95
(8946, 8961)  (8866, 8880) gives 1.02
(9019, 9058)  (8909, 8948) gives 0.96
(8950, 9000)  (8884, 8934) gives 0.96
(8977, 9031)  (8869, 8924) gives 0.96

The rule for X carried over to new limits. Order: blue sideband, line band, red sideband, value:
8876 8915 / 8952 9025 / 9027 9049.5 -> 0.02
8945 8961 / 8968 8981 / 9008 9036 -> 0.01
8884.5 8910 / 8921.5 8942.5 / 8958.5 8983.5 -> -0.02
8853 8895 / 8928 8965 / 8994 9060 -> -0.02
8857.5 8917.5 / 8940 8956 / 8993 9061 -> -0.01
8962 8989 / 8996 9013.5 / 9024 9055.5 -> 0.01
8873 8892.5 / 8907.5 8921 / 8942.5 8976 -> -0.03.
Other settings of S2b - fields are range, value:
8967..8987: 9.45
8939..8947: 9.7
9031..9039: 9.58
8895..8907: 9.92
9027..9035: 9.35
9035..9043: 9.55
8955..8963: 9.74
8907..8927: 9.9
